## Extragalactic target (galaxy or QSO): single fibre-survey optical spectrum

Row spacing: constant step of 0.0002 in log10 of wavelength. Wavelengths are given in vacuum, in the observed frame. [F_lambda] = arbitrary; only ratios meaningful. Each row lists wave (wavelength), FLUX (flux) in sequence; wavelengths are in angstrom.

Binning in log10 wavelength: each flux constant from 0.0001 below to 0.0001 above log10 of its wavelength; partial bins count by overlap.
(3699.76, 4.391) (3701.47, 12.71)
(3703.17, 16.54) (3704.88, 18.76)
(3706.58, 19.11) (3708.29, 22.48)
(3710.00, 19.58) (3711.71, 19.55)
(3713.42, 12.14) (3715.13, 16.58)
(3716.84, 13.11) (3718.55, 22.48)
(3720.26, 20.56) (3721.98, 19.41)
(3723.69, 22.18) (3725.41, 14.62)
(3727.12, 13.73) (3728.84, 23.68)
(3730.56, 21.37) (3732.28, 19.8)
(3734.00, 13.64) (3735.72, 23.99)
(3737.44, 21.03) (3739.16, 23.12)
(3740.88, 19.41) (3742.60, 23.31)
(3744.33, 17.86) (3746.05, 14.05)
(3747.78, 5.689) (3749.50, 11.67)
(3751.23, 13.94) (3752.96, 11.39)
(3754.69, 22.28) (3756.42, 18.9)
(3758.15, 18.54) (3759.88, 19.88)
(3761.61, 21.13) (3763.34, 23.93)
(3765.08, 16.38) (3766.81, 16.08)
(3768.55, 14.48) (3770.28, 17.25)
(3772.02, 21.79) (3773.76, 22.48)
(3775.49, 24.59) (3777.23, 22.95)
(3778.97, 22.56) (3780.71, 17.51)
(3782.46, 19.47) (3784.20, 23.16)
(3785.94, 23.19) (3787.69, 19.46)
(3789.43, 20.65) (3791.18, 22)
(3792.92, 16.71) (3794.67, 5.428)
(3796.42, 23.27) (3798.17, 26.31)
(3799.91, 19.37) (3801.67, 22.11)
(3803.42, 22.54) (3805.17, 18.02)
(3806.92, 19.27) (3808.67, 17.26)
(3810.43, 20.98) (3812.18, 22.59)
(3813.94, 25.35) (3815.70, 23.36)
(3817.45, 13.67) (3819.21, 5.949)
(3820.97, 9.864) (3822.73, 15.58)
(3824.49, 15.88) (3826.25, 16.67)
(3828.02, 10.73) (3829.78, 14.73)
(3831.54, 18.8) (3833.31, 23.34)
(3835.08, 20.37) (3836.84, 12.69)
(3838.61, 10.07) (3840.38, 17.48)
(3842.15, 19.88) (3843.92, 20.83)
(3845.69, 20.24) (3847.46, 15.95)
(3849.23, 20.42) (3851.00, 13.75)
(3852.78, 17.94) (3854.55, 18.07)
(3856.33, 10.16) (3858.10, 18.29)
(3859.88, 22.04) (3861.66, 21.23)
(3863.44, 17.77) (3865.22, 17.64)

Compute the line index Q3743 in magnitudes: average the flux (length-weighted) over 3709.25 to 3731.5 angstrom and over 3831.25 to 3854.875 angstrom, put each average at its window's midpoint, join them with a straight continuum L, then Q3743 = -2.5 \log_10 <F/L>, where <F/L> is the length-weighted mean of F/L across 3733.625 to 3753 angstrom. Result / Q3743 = 0.09 mag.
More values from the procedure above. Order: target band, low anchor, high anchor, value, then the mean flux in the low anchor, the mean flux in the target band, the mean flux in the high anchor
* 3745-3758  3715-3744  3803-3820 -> 0.33 mag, 19.6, 14.3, 18.9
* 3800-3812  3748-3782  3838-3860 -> -0.13 mag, 18.6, 20.1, 17.2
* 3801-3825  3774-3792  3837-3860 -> 0.09 mag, 21.6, 18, 17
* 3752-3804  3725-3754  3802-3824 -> -0.13 mag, 17.3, 19.8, 17.9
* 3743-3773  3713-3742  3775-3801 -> 0.17 mag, 19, 16.9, 20.4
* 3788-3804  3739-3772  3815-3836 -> -0.20 mag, 17.3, 19.8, 15.7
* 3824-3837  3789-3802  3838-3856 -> 0.07 mag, 19.3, 16.9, 17.3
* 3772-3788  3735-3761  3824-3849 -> -0.24 mag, 17.7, 21.8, 17.1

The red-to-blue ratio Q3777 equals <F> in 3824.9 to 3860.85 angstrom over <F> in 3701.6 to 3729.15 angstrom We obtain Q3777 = 0.94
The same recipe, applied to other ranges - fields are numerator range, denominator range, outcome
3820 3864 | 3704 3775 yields 0.92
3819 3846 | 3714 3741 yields 0.83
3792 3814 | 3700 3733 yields 1.09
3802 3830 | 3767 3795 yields 0.87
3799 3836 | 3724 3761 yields 1.01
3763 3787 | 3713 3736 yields 1.11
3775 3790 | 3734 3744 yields 1.01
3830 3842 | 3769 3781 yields 0.81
